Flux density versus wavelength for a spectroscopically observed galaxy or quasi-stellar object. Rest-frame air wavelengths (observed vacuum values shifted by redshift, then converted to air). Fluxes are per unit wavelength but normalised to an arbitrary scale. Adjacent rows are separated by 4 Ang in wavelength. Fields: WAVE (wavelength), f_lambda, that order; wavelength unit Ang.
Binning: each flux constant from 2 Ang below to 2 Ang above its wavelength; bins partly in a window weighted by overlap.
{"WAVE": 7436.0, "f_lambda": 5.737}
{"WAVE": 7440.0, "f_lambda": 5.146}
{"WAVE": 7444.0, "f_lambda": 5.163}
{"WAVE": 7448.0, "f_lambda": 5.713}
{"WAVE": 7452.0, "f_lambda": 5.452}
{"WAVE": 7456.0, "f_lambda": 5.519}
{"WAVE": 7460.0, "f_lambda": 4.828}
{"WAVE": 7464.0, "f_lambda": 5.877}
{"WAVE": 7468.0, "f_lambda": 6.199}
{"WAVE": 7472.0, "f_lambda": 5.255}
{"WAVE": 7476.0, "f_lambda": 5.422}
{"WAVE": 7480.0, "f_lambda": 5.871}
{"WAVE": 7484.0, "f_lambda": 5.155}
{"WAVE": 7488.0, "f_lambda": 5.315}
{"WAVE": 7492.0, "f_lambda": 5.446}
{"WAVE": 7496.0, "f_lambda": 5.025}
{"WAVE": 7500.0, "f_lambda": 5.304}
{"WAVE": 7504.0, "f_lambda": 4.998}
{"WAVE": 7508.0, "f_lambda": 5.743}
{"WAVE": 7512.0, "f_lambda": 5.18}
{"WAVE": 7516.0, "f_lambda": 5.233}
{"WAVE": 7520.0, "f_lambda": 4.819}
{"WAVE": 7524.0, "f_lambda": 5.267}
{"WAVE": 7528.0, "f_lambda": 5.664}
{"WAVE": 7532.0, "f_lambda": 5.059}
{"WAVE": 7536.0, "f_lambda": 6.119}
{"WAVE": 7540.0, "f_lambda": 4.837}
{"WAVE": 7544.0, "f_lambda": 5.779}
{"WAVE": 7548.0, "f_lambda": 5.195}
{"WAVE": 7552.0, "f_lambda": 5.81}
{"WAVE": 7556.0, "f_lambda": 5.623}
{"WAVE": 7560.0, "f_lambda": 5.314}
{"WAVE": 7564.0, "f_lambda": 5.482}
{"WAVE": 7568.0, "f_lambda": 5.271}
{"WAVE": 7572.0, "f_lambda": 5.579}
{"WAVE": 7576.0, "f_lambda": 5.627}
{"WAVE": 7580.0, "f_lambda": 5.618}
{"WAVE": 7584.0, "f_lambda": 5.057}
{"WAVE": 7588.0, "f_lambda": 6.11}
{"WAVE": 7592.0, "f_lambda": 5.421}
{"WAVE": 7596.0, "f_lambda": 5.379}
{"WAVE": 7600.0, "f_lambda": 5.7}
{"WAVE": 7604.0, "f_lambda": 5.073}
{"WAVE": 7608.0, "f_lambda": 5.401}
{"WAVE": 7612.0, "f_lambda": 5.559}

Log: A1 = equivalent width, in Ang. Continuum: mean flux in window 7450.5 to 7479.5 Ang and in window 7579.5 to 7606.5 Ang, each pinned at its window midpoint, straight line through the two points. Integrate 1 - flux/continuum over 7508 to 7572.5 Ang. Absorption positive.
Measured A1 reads 1.1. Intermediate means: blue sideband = 5.53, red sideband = 5.47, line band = 5.4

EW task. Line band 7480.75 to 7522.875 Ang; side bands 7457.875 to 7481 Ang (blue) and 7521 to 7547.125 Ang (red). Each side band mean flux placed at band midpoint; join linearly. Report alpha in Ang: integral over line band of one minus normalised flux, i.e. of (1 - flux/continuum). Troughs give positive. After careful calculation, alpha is 1.9 Ang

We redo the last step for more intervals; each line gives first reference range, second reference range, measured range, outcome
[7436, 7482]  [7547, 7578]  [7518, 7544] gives 0.8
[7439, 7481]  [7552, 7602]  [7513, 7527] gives 0.9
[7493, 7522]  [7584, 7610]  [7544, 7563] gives -0.6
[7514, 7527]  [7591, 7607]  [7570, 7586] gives -0.4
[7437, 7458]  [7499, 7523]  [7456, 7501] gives -1.0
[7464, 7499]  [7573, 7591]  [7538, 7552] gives 0.5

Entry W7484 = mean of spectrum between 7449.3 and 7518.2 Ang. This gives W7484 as 5.4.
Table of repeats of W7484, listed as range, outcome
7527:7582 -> 5.5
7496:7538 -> 5.32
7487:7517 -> 5.28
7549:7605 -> 5.51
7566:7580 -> 5.51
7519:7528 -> 5.21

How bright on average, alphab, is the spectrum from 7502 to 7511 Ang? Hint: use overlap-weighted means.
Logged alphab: 5.35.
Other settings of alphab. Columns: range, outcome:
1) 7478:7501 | 5.35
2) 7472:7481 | 5.53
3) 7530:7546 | 5.45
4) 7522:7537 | 5.49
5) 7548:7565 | 5.52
